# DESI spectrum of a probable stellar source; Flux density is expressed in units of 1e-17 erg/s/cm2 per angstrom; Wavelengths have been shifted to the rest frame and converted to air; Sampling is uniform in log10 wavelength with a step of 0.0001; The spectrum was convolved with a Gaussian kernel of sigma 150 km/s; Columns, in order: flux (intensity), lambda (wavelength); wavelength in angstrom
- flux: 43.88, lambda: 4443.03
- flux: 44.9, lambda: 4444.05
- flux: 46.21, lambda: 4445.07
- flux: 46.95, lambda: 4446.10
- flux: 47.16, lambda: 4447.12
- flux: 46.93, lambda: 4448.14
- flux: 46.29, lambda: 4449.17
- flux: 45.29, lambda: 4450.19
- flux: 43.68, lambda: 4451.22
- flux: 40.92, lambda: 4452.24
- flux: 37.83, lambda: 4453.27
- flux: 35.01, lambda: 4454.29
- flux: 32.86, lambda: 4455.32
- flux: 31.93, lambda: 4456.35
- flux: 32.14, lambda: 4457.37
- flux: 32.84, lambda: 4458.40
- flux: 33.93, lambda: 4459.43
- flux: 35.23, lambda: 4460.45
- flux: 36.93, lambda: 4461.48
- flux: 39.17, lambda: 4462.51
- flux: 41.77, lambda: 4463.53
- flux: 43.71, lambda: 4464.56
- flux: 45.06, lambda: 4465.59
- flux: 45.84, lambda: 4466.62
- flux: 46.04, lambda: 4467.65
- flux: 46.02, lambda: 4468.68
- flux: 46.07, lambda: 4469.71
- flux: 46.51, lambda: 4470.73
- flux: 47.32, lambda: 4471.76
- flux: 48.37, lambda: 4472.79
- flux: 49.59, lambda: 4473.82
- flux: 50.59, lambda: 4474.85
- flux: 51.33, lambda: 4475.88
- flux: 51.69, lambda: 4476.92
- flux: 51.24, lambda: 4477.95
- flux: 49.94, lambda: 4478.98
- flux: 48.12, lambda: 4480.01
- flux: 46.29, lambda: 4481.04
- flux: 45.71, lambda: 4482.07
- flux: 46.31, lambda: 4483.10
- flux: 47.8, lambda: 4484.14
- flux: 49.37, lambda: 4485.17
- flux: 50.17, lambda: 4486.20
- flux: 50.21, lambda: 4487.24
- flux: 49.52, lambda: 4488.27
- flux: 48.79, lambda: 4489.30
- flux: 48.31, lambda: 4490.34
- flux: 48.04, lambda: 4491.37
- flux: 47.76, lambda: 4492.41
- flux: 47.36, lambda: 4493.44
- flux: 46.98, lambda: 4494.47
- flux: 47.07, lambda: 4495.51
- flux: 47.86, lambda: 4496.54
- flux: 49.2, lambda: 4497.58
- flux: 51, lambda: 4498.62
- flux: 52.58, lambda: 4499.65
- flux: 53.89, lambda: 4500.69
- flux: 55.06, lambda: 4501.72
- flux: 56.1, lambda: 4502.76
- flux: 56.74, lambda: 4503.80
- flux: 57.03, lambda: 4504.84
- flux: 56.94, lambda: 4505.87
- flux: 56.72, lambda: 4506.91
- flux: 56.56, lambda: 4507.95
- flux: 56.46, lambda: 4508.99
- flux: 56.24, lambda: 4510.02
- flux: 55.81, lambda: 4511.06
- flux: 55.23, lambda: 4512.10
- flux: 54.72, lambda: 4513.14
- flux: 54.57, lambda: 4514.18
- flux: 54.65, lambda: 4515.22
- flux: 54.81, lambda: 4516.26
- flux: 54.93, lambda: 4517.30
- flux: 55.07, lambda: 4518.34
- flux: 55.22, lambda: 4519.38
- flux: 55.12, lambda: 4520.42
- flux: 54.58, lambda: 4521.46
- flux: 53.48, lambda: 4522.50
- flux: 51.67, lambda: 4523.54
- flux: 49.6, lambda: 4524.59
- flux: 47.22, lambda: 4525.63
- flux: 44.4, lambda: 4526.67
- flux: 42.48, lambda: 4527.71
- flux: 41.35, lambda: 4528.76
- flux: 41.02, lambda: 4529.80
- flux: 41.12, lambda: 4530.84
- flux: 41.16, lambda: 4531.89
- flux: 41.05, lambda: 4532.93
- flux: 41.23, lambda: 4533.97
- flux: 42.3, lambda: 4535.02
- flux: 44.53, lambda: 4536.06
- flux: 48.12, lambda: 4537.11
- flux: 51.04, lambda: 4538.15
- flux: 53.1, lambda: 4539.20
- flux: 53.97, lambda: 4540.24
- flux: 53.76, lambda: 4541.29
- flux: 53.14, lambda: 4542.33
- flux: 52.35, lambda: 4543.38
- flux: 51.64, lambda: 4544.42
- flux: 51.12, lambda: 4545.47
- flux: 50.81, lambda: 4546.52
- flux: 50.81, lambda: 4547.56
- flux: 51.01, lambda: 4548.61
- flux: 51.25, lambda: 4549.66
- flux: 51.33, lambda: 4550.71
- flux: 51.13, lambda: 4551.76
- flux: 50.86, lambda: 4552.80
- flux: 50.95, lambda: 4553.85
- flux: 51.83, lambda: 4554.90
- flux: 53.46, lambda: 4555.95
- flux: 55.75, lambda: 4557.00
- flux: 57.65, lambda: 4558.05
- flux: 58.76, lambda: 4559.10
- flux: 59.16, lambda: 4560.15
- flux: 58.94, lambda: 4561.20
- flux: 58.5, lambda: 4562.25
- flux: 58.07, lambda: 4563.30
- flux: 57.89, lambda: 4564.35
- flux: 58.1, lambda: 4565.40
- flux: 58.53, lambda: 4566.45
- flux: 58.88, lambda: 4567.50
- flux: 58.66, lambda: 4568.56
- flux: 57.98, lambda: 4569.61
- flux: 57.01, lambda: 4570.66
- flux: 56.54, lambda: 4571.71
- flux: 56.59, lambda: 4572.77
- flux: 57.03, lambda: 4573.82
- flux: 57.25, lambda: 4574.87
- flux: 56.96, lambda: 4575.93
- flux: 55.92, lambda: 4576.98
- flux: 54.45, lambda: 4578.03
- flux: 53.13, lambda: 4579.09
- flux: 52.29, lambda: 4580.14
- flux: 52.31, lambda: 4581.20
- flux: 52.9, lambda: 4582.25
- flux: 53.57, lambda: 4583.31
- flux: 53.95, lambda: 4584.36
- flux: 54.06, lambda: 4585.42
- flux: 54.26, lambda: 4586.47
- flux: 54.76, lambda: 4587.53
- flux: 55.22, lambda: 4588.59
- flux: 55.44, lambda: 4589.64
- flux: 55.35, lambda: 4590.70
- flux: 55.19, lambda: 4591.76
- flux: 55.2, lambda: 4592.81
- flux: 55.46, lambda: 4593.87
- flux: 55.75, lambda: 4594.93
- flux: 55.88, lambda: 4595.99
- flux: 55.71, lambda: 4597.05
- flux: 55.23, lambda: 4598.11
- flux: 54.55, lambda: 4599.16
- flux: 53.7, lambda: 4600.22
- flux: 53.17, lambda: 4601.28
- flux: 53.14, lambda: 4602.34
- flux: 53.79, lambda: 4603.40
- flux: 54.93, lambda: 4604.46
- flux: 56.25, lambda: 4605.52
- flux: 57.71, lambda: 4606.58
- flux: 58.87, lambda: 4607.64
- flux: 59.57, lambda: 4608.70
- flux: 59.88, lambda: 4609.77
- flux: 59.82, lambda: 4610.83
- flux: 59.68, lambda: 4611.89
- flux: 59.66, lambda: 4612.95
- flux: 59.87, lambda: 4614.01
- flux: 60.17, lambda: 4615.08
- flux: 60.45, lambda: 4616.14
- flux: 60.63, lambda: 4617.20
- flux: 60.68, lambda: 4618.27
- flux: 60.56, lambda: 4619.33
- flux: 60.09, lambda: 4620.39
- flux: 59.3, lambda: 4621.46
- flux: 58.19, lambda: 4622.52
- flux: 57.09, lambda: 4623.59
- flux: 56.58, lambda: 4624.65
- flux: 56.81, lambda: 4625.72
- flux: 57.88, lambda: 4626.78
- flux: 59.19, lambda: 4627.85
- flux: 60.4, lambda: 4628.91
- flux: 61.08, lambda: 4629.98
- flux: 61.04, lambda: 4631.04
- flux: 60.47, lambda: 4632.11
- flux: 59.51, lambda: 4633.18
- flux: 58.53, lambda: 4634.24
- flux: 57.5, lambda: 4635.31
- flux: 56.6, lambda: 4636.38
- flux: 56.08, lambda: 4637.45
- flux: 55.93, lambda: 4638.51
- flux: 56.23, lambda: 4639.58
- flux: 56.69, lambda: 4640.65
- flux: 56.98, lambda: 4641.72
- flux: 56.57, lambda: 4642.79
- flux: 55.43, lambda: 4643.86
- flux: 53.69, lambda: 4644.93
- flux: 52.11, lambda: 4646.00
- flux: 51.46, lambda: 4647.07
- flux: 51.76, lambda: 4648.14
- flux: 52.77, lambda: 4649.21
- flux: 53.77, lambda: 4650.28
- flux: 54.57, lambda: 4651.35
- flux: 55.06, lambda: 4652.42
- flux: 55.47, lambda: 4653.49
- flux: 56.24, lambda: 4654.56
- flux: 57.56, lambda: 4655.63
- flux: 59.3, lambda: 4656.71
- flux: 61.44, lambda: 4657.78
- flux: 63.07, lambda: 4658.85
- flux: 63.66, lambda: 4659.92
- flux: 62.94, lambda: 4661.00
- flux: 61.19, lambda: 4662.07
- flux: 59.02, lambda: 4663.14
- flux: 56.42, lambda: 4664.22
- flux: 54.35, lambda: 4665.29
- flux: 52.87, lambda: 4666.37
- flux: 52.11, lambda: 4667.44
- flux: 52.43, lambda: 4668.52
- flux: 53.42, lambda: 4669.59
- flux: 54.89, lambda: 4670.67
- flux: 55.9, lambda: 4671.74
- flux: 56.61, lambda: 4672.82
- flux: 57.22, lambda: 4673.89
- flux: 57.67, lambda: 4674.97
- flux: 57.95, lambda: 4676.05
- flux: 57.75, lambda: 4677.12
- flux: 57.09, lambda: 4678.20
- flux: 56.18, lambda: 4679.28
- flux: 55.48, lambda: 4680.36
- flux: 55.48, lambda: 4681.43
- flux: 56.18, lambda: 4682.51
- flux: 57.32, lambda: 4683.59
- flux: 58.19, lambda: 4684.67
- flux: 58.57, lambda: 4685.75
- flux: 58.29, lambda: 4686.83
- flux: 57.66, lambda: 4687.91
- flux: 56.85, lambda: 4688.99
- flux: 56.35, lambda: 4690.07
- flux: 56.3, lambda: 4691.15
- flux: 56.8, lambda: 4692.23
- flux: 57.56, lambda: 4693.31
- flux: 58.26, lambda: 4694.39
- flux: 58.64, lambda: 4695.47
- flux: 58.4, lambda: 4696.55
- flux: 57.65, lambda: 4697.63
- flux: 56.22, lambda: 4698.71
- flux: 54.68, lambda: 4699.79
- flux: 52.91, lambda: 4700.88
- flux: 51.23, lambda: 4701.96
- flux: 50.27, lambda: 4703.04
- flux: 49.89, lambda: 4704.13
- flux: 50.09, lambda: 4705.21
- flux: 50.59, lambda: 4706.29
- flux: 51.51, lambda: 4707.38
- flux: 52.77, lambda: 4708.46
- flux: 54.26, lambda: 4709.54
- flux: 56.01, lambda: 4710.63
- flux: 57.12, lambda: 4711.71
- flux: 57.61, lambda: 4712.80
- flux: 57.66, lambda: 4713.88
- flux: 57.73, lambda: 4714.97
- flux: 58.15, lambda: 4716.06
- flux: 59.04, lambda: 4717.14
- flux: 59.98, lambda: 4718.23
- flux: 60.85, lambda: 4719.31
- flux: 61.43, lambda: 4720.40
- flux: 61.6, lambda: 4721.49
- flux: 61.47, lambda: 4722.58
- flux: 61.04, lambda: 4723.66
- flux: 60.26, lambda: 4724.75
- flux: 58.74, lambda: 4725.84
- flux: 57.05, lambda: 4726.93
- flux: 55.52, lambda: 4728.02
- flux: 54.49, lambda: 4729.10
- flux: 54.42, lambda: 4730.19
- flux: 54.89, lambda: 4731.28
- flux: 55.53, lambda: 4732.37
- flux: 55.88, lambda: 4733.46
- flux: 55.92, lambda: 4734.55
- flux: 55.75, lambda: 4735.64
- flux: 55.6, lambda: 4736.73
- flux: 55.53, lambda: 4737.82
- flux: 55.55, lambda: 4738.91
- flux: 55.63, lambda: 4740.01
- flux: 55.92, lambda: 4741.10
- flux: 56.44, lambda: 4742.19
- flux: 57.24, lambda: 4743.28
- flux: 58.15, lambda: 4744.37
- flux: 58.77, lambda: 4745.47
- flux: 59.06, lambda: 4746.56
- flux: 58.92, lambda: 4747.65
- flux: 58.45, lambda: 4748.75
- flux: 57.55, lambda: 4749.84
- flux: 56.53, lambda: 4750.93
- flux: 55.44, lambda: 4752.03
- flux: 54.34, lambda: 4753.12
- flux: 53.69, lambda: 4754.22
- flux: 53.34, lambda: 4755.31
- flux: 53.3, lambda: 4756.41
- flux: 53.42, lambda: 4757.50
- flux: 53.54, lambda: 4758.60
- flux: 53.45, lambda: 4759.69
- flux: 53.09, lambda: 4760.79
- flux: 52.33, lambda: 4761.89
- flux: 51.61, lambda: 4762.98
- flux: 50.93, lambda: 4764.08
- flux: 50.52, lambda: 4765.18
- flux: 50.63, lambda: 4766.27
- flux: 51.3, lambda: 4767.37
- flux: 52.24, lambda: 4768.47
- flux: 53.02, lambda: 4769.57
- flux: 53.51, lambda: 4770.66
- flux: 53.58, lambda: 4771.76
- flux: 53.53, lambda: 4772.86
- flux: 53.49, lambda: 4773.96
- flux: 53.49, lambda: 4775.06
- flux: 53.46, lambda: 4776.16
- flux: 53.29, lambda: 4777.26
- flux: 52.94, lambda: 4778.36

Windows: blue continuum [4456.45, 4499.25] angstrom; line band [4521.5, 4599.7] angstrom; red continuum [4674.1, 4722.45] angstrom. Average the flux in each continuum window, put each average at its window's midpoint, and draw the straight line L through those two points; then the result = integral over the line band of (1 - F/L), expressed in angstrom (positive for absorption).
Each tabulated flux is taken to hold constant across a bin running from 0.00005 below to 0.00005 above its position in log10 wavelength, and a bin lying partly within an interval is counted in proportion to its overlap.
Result -4.5 angstrom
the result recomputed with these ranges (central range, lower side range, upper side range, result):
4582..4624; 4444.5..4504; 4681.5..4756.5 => -4.3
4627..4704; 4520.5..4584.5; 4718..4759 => -2.3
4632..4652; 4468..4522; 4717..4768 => -0.5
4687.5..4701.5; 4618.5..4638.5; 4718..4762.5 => 0.2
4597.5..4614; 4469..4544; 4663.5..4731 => -1.0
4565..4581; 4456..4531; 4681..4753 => -1.6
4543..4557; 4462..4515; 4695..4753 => 0.0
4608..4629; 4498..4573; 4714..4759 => -1.8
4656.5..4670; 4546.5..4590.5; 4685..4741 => -0.5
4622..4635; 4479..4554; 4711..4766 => -1.3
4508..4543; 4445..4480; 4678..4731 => -2.6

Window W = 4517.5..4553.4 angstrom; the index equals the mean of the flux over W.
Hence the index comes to 49.1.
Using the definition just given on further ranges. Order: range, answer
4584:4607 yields 54.9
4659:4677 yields 57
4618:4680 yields 57.1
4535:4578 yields 54.4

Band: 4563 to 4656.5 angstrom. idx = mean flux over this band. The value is 56.6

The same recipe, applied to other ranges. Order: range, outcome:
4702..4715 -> 53.5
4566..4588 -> 55.6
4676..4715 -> 55.7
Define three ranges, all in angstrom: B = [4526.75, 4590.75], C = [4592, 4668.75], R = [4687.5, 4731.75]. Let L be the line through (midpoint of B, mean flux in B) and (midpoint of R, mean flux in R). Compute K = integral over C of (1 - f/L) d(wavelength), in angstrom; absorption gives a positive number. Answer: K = -3.9 angstrom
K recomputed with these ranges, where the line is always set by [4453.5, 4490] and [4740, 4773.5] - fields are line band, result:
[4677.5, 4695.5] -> -1.77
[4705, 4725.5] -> -1.72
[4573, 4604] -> -3.96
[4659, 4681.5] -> -2.37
